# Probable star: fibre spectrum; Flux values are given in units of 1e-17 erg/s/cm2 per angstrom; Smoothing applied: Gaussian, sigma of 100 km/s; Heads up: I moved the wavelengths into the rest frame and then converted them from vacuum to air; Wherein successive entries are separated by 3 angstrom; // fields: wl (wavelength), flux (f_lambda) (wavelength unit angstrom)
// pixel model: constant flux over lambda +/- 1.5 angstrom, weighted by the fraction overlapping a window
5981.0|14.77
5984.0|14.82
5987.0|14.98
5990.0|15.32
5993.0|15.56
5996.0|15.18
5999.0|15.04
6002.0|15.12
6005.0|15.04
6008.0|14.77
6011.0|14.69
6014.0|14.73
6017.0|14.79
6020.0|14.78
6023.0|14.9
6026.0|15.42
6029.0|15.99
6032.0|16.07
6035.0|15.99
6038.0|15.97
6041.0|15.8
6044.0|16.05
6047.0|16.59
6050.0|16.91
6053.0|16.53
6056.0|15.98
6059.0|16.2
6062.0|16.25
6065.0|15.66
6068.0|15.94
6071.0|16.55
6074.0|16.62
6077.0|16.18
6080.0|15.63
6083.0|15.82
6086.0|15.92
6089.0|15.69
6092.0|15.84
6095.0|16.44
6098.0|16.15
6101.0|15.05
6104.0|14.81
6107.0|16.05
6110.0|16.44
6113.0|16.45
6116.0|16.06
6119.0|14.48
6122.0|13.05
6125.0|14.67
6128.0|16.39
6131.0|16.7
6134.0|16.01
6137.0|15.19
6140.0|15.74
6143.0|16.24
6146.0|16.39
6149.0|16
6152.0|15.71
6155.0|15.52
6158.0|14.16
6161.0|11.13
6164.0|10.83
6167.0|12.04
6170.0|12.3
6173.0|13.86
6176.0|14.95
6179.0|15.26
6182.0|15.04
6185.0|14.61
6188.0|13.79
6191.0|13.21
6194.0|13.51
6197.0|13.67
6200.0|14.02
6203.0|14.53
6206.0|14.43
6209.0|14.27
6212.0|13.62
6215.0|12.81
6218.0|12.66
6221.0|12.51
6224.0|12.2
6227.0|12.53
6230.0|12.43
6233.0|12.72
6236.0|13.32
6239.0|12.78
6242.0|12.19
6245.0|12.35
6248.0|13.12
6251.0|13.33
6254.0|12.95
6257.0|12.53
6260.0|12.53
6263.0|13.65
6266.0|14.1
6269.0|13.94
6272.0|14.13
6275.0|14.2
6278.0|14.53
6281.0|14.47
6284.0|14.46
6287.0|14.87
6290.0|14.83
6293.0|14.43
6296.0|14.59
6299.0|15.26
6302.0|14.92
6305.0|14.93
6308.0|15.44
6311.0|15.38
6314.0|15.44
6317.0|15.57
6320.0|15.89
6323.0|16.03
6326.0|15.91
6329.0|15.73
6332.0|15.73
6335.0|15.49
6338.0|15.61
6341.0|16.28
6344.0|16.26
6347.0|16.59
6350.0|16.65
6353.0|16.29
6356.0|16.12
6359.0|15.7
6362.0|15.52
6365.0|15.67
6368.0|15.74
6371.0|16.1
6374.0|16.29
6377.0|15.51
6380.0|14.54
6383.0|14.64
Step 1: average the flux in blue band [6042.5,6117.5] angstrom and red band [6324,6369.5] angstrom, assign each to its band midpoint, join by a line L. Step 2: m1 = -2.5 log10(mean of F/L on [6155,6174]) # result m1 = 0.26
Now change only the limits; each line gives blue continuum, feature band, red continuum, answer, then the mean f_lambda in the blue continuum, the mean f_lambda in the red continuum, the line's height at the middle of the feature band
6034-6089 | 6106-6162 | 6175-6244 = -0.04 mag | 16.1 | 13.5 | 14.8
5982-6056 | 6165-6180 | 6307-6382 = 0.16 mag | 15.5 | 15.8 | 15.6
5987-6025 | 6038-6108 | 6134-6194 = -0.09 mag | 15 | 14.3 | 14.7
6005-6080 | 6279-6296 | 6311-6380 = 0.09 mag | 15.8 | 15.9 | 15.9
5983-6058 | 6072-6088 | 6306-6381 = -0.03 mag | 15.5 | 15.8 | 15.6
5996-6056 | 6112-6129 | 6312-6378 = 0.04 mag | 15.5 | 15.9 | 15.6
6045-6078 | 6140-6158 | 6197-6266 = -0.08 mag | 16.3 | 13.1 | 14.7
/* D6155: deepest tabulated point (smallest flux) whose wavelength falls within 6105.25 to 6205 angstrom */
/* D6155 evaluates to 10.83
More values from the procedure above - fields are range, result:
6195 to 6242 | 12.19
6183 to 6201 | 13.21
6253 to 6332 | 12.53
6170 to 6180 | 12.3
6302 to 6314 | 14.92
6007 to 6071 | 14.69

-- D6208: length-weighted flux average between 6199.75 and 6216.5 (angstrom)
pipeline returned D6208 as 13.9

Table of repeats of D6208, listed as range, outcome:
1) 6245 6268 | 13.1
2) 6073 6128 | 15.6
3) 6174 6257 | 13.4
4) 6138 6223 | 14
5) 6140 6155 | 16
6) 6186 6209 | 13.9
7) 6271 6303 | 14.6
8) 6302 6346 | 15.7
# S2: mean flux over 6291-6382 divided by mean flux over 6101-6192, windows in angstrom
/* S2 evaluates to 1.06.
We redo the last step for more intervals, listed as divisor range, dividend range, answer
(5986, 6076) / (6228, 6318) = 0.89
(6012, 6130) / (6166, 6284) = 0.86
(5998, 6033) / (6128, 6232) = 0.93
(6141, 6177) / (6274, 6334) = 1.07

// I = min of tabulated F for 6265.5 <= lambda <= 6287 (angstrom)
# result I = 13.94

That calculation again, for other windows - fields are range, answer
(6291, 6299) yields 14.43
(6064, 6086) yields 15.63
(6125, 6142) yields 14.67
